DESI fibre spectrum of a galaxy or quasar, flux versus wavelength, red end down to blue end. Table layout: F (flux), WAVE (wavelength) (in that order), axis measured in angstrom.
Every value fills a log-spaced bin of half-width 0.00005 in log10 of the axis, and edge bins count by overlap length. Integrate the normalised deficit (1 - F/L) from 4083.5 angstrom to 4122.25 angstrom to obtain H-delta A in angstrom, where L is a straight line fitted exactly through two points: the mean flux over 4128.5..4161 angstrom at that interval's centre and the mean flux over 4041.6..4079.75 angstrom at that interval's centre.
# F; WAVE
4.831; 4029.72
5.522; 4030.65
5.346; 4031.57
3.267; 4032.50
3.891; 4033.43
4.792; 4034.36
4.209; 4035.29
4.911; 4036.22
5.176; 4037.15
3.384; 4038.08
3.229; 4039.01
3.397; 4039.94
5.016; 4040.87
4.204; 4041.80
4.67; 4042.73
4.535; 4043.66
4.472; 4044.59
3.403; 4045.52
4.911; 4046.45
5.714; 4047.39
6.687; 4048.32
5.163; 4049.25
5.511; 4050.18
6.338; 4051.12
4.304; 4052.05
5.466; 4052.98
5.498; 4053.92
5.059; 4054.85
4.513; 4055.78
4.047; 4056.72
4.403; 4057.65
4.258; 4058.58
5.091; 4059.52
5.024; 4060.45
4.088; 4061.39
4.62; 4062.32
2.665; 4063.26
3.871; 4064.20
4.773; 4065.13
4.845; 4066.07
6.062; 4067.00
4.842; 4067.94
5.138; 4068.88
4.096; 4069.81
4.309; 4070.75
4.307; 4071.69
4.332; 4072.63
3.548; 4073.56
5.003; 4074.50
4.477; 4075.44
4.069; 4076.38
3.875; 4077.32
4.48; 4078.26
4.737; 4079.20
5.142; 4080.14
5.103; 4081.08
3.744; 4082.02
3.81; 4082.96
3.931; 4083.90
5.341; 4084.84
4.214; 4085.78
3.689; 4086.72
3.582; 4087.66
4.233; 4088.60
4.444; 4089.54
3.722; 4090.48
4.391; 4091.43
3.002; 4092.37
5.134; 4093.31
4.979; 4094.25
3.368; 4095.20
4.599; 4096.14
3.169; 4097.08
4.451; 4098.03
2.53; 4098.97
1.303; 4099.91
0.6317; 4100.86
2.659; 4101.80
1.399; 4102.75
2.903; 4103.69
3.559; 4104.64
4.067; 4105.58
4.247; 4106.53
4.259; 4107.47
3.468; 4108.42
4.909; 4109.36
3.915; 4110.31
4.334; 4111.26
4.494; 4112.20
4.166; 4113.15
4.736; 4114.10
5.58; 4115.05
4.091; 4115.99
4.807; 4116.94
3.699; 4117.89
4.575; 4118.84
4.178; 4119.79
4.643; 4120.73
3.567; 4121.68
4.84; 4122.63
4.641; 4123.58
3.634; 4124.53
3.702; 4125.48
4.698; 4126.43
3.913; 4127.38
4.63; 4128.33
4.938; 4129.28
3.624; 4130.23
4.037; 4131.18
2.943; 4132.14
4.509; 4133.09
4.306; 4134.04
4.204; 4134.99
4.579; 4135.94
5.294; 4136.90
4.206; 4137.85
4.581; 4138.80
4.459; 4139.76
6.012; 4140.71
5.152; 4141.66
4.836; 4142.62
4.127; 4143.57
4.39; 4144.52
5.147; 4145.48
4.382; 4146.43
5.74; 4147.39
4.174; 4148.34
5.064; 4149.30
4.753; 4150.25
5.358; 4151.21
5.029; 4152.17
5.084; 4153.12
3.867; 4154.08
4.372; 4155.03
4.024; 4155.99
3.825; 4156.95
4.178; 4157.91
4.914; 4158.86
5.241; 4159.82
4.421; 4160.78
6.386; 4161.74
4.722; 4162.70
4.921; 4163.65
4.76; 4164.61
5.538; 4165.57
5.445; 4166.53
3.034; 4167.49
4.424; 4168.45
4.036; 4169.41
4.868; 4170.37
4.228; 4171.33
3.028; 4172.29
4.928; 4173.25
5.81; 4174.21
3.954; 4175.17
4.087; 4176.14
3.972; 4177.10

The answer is 6.3 angstrom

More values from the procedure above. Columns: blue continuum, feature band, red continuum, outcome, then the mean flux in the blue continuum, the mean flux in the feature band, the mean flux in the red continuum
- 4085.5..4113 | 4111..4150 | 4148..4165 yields -2.3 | 3.65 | 4.48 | 4.73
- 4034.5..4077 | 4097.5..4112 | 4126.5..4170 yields 4.2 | 4.61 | 3.27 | 4.61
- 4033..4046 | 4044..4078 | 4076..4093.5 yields -3.6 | 4.24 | 4.69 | 4.23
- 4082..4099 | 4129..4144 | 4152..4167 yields 0.2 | 4.06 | 4.48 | 4.79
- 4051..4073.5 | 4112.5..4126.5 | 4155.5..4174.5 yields 0.8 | 4.62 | 4.36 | 4.62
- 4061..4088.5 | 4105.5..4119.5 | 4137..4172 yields 0.5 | 4.37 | 4.36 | 4.71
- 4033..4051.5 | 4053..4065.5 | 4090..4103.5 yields -0.8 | 4.67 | 4.49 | 3.23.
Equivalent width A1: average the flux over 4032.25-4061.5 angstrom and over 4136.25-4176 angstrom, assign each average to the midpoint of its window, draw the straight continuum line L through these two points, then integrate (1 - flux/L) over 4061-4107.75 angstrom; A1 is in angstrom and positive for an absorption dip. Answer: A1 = 6.81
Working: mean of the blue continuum 4.66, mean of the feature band 3.99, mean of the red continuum 4.69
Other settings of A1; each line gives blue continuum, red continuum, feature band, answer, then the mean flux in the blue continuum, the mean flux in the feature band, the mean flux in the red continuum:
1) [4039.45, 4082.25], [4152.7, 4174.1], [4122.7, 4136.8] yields 1.2 angstrom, 4.65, 4.22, 4.58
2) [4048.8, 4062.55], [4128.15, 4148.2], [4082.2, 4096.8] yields 1.9 angstrom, 4.9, 4.14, 4.57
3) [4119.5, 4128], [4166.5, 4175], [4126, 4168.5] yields -3.4 angstrom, 4.21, 4.63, 4.35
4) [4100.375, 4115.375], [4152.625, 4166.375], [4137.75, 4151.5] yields -1.2 angstrom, 3.69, 4.84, 4.75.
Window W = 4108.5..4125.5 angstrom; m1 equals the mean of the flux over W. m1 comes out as 4.36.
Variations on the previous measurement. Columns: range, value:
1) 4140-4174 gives 4.71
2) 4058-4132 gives 4.12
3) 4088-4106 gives 3.4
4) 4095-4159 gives 4.19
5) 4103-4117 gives 4.18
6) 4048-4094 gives 4.55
